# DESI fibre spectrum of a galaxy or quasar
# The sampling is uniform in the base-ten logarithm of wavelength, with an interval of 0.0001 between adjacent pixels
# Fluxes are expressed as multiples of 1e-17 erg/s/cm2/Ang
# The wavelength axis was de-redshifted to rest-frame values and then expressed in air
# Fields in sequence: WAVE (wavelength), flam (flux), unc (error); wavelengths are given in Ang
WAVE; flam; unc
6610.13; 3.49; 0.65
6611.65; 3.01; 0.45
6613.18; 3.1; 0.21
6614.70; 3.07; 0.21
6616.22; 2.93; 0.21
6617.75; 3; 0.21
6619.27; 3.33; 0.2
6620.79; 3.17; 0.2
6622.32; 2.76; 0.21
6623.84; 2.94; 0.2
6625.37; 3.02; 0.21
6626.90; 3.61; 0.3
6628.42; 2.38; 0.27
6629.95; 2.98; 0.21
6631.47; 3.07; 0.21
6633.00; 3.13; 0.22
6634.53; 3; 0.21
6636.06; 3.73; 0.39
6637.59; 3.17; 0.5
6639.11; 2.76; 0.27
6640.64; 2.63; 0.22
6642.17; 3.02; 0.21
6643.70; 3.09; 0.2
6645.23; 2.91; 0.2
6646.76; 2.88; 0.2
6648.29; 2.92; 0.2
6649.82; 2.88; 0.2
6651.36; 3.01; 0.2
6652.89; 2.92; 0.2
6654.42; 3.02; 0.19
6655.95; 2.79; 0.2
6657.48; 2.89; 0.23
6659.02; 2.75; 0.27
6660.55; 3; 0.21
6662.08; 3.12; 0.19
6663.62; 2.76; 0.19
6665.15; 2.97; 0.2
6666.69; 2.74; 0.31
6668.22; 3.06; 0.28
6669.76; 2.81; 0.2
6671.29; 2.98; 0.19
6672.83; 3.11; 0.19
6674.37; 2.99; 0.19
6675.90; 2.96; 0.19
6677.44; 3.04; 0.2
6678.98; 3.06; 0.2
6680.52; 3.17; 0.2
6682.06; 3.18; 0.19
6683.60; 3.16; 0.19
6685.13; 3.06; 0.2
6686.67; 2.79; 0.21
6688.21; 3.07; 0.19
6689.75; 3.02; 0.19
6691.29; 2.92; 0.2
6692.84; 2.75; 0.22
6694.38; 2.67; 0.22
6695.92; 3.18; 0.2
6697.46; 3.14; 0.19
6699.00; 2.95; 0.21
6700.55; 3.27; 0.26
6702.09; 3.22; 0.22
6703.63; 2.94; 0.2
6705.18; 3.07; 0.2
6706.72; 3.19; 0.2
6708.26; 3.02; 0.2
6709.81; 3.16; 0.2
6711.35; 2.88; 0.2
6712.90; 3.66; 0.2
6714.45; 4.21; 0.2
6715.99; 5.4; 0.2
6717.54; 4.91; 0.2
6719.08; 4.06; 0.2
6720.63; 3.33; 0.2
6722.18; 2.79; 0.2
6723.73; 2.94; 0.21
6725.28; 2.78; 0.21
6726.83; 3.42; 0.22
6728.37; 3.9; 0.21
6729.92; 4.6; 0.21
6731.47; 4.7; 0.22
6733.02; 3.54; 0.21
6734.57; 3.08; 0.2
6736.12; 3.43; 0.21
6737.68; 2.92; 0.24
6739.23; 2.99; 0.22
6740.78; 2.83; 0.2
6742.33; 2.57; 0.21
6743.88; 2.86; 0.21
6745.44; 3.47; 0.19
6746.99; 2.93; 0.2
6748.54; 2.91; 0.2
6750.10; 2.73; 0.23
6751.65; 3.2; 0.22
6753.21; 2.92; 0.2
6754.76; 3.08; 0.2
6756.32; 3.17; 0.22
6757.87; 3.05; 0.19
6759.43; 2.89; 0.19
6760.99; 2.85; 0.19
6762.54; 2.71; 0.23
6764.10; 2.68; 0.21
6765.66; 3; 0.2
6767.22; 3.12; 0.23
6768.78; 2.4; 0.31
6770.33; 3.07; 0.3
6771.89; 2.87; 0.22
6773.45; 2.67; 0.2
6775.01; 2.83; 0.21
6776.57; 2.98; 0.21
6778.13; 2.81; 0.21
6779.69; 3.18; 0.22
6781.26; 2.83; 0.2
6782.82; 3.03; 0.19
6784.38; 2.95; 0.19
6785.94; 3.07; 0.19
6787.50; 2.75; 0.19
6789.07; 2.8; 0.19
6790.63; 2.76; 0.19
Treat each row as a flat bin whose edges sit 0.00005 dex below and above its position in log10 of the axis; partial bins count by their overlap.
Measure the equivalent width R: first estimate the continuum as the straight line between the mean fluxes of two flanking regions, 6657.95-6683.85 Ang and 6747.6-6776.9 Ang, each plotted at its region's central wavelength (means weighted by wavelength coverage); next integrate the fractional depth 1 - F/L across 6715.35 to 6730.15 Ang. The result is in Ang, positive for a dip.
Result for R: -4.2 Ang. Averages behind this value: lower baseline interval 2.99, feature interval 3.77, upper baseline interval 2.9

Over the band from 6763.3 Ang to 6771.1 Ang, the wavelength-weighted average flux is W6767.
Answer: 2.85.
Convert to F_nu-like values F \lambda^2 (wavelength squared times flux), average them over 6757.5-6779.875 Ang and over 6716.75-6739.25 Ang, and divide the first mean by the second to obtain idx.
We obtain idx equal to 0.81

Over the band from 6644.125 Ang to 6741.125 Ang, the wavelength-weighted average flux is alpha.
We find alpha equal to 3.19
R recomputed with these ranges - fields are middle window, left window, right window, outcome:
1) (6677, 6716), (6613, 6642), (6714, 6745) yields 2.7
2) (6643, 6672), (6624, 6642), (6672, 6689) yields 1.2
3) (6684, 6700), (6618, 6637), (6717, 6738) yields 2.1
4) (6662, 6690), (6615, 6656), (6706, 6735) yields 2.7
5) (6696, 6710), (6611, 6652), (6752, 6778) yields -0.7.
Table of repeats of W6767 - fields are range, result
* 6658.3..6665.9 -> 2.92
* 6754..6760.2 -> 3.05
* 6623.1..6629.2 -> 2.98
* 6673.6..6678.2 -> 3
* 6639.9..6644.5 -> 2.91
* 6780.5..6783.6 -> 2.93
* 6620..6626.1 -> 2.97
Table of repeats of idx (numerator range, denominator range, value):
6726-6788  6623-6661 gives 1.07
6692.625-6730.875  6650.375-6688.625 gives 1.17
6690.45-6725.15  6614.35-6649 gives 1.13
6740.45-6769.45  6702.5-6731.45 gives 0.82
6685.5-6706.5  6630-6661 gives 1.02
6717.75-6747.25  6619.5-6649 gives 1.15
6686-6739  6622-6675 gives 1.16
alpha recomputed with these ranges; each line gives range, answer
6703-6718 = 3.62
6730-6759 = 3.16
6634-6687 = 2.98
